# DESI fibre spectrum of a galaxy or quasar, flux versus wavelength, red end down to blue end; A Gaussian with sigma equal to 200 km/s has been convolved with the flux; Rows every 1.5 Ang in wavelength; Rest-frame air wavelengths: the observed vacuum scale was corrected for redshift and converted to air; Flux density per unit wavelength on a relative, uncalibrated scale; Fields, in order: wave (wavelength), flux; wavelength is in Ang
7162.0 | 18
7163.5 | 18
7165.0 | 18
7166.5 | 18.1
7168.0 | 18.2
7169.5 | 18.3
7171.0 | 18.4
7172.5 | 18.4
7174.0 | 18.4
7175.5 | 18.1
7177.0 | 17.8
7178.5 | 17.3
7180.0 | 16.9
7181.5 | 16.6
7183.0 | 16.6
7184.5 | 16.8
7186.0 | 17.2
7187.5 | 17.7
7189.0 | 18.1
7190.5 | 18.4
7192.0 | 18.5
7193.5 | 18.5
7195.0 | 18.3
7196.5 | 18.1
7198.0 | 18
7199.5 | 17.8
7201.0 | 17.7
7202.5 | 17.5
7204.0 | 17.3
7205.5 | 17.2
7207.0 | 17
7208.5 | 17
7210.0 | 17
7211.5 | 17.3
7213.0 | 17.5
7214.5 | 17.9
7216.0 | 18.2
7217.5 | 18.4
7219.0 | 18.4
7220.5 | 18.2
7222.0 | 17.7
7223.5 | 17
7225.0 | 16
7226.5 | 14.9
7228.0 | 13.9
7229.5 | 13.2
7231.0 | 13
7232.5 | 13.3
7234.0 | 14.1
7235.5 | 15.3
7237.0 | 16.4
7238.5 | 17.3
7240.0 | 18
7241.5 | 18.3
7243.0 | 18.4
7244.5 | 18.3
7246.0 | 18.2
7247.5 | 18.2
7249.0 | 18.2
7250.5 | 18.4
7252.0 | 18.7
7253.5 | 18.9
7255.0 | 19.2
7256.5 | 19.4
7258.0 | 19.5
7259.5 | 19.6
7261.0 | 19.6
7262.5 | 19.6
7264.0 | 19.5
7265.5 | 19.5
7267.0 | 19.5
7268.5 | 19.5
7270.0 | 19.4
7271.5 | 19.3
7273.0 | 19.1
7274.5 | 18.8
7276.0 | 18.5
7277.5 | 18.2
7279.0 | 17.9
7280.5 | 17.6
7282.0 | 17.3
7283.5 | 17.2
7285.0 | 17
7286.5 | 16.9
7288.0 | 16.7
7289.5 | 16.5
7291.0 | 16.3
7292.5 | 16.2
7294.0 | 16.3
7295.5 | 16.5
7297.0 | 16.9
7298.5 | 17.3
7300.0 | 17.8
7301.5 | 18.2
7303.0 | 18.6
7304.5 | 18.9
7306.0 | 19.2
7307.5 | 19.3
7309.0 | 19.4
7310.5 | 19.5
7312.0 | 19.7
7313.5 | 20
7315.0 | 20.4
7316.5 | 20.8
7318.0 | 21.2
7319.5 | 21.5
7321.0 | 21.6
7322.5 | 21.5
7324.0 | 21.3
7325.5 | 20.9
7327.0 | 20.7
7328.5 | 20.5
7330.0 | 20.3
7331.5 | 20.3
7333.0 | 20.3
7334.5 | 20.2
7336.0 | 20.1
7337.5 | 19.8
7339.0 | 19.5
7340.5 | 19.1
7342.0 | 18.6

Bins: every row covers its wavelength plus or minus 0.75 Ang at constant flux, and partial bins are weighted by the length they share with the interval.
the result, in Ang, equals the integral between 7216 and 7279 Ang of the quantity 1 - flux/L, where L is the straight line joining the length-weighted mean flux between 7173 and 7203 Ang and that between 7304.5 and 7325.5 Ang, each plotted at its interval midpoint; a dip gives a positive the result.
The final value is 4.0 Ang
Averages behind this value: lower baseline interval 17.7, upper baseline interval 20.4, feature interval 17.8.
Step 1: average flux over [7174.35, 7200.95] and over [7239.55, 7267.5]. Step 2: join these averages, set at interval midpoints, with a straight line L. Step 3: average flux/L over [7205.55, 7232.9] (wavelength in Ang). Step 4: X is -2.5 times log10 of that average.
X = 0.11 mag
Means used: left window 17.7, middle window 16.5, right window 18.9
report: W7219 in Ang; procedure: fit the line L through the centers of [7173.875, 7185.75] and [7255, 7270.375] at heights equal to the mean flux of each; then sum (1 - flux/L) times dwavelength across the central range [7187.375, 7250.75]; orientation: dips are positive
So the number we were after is 3.9 Ang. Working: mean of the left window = 17.3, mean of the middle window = 17.2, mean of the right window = 19.5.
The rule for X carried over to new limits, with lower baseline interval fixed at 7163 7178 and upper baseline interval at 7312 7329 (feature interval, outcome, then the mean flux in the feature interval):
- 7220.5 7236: 0.269 mag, 15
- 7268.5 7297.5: 0.152 mag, 17.6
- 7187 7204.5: 0.036 mag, 18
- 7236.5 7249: 0.090 mag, 17.9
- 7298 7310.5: 0.107 mag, 18.7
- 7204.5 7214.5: 0.099 mag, 17.2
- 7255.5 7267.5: 0.017 mag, 19.5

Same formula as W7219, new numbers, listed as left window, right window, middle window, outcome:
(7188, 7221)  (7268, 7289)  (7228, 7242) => 2.1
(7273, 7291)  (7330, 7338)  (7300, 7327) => -1.3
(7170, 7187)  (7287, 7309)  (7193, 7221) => -0.4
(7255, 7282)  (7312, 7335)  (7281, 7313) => 3.6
